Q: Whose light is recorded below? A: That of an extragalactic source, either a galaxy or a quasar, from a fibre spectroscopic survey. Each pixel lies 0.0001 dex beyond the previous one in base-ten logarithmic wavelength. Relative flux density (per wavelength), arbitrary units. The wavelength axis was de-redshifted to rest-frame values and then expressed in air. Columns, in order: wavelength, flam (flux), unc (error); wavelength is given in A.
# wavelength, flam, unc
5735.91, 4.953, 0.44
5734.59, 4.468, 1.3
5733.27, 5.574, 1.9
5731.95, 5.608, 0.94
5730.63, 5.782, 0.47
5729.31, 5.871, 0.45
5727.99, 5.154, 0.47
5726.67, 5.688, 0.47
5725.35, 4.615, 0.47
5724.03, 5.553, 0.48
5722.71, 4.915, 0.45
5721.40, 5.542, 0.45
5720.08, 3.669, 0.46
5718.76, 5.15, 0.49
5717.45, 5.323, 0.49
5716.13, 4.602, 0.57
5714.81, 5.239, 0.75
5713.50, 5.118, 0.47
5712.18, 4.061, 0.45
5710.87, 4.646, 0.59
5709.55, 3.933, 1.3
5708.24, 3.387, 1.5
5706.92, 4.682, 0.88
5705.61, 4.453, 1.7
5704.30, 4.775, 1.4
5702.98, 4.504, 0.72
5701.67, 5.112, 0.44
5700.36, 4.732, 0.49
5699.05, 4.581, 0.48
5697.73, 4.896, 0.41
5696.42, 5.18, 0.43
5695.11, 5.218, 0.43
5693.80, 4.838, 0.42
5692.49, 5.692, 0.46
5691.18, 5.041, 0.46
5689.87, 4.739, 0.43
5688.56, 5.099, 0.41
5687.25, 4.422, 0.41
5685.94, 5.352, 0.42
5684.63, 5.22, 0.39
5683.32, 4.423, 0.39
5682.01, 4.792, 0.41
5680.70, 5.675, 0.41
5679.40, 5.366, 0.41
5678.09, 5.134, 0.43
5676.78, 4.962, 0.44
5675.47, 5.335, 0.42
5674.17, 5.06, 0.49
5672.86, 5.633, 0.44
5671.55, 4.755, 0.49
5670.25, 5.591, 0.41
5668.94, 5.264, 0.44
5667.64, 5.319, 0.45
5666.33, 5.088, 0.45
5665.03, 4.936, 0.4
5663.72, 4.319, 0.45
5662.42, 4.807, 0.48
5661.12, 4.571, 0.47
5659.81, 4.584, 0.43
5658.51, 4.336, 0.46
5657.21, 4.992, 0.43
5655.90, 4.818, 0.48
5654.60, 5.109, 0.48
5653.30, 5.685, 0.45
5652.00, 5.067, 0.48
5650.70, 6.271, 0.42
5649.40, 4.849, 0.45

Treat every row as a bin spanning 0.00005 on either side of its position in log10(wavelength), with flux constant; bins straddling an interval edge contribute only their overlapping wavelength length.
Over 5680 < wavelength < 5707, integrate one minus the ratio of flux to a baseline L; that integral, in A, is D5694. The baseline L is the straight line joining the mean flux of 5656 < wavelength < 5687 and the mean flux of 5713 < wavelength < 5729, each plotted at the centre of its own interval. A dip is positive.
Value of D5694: 0.55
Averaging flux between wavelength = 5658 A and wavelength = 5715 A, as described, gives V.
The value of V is 4.88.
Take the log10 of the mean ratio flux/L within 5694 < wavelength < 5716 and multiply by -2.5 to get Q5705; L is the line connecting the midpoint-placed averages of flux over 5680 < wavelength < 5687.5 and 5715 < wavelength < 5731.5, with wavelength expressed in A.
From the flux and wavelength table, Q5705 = 0.10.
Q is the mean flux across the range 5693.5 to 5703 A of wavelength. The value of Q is 4.91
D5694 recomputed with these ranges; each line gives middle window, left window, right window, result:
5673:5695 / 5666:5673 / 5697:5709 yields -0.6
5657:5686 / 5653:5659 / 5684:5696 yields 0.0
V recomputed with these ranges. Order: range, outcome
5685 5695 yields 5.04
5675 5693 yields 5.08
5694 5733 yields 4.9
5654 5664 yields 4.7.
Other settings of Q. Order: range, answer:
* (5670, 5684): 5.14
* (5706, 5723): 4.63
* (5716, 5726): 4.94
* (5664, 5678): 5.17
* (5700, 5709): 4.51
